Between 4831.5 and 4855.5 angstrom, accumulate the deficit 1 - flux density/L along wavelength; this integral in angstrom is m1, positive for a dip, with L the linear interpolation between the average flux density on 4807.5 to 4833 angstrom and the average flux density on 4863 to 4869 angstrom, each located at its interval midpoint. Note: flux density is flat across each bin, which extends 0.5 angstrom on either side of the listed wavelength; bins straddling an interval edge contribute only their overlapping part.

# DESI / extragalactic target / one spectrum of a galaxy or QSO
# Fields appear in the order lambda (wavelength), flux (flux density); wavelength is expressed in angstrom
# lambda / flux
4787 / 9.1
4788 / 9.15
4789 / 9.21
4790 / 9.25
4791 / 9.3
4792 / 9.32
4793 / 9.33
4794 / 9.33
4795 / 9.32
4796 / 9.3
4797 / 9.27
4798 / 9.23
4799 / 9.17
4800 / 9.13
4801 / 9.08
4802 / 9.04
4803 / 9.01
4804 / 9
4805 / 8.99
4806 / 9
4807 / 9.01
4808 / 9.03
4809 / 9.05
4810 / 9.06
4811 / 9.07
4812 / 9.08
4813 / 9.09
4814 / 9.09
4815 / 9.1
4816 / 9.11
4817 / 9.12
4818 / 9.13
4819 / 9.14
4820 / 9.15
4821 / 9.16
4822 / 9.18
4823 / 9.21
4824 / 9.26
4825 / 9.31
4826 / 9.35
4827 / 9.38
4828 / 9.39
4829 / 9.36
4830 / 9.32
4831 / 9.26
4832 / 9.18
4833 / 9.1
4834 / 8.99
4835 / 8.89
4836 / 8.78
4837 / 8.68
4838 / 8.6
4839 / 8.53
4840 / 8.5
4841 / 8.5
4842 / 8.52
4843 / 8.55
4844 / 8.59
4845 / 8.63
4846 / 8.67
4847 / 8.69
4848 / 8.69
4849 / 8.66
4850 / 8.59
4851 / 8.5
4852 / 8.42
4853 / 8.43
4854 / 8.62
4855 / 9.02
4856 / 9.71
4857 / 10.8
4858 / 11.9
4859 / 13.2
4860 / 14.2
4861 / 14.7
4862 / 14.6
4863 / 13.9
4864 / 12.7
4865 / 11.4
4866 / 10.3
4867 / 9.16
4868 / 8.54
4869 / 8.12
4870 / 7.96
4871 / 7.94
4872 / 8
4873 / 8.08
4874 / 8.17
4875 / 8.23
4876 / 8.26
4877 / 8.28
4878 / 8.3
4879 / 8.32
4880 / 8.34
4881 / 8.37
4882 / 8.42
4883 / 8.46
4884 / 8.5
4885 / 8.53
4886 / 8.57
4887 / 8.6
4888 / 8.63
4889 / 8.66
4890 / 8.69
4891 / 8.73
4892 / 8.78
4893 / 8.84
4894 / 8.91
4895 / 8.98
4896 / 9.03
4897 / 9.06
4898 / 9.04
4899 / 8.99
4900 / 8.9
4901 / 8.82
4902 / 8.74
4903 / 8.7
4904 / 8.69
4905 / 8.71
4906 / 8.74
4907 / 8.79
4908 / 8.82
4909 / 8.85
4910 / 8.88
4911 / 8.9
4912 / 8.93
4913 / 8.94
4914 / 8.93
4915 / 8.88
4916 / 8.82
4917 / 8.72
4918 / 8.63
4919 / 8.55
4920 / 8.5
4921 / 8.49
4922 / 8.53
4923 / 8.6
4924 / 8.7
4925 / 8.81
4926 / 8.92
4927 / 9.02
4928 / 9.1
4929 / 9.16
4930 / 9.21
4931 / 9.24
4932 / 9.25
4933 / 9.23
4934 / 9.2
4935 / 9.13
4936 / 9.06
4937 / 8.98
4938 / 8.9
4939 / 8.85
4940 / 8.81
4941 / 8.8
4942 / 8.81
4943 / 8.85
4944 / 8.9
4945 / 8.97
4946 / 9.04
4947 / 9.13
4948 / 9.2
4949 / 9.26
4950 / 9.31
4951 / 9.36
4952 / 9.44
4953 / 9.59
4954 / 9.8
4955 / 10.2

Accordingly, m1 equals 2.9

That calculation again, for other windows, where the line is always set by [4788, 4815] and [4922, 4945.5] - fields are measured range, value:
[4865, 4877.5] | 0.71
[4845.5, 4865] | -3.40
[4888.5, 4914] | 0.47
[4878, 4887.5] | 0.62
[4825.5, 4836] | -0.11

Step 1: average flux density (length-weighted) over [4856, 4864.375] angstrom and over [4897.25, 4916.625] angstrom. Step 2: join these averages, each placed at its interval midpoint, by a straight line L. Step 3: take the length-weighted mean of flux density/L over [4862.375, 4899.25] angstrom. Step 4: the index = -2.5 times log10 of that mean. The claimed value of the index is 0.24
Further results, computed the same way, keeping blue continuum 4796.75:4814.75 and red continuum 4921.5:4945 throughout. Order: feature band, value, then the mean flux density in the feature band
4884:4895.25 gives 0.04 mag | 8.7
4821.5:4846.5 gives 0.01 mag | 8.95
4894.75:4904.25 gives 0.01 mag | 8.9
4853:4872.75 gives -0.18 mag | 10.7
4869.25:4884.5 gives 0.10 mag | 8.24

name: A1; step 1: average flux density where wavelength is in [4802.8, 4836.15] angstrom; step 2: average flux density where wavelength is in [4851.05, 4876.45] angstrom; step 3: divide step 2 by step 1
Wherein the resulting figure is 1.11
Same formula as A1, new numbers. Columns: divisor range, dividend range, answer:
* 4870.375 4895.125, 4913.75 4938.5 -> 1.05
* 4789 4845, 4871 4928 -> 0.96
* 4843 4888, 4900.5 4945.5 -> 0.94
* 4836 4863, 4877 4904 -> 0.89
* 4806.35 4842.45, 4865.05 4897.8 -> 0.95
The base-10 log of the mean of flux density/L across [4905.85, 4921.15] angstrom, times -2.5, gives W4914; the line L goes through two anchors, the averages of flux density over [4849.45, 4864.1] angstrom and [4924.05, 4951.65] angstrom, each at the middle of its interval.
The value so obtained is 0.10 mag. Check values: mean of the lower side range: 11.1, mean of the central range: 8.78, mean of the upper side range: 9.05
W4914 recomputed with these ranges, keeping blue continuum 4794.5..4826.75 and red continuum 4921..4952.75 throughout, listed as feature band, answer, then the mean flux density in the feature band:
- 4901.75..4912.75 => 0.03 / 8.8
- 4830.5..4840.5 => 0.03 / 8.85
